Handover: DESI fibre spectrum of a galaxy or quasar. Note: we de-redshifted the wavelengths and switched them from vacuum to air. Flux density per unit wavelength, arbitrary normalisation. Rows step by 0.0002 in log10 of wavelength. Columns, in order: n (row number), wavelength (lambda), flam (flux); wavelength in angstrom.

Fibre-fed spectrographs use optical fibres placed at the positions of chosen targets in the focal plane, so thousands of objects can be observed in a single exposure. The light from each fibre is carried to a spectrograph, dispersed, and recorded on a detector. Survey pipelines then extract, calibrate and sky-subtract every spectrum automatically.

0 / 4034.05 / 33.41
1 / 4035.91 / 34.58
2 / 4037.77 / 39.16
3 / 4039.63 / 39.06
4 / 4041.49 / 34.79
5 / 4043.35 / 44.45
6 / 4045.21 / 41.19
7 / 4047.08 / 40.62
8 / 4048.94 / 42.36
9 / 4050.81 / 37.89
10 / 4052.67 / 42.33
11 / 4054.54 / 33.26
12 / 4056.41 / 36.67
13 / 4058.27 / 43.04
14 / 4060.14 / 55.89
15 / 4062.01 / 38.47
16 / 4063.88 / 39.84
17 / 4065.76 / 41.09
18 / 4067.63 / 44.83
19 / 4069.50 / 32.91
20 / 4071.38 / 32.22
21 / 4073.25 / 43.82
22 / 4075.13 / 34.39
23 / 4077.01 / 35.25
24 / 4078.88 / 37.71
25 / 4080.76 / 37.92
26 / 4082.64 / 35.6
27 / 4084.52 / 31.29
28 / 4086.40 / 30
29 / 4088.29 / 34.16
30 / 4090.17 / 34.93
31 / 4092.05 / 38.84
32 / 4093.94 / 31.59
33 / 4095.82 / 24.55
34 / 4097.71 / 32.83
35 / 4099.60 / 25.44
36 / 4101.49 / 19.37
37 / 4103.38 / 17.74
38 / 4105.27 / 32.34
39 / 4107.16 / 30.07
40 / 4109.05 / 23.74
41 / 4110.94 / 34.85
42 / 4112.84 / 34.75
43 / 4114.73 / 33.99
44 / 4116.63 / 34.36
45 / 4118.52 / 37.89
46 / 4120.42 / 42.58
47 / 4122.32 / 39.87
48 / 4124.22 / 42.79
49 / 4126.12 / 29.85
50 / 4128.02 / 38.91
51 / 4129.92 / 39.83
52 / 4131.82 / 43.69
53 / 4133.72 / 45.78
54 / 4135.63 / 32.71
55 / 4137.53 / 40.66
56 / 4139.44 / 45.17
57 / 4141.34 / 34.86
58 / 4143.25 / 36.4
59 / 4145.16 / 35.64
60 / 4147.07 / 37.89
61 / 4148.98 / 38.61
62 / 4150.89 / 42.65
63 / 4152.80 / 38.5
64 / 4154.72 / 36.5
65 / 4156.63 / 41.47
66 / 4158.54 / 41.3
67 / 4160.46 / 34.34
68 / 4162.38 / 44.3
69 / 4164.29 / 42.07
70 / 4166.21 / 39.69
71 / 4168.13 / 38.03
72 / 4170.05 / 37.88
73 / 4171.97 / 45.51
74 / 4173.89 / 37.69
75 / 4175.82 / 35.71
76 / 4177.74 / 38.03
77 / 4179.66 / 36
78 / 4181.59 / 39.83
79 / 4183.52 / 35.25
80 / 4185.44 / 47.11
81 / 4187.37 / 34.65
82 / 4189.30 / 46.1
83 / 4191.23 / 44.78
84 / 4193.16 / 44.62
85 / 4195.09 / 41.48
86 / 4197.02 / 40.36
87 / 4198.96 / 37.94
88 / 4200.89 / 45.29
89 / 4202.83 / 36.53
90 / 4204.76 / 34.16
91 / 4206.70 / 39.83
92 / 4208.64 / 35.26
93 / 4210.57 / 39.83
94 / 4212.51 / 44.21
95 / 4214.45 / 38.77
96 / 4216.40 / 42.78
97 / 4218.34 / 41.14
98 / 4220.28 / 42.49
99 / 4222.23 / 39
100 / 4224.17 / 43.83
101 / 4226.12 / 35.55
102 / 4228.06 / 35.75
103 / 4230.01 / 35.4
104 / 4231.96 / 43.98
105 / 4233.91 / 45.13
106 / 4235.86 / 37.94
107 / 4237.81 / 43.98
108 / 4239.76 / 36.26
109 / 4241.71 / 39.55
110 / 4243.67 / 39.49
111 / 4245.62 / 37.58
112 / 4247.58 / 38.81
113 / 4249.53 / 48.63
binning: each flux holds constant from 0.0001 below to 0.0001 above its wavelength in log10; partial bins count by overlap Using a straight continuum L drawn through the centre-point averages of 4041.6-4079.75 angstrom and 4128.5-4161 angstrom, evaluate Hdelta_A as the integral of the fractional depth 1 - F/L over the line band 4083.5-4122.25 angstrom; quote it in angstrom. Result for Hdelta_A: 7.9 angstrom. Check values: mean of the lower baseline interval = 39.8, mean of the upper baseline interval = 39.2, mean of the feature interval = 31.5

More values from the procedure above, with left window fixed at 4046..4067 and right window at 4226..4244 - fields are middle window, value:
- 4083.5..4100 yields 3.66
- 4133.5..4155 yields 0.90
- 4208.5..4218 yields -0.24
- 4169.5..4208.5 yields 0.03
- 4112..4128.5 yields 1.35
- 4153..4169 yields 0.19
